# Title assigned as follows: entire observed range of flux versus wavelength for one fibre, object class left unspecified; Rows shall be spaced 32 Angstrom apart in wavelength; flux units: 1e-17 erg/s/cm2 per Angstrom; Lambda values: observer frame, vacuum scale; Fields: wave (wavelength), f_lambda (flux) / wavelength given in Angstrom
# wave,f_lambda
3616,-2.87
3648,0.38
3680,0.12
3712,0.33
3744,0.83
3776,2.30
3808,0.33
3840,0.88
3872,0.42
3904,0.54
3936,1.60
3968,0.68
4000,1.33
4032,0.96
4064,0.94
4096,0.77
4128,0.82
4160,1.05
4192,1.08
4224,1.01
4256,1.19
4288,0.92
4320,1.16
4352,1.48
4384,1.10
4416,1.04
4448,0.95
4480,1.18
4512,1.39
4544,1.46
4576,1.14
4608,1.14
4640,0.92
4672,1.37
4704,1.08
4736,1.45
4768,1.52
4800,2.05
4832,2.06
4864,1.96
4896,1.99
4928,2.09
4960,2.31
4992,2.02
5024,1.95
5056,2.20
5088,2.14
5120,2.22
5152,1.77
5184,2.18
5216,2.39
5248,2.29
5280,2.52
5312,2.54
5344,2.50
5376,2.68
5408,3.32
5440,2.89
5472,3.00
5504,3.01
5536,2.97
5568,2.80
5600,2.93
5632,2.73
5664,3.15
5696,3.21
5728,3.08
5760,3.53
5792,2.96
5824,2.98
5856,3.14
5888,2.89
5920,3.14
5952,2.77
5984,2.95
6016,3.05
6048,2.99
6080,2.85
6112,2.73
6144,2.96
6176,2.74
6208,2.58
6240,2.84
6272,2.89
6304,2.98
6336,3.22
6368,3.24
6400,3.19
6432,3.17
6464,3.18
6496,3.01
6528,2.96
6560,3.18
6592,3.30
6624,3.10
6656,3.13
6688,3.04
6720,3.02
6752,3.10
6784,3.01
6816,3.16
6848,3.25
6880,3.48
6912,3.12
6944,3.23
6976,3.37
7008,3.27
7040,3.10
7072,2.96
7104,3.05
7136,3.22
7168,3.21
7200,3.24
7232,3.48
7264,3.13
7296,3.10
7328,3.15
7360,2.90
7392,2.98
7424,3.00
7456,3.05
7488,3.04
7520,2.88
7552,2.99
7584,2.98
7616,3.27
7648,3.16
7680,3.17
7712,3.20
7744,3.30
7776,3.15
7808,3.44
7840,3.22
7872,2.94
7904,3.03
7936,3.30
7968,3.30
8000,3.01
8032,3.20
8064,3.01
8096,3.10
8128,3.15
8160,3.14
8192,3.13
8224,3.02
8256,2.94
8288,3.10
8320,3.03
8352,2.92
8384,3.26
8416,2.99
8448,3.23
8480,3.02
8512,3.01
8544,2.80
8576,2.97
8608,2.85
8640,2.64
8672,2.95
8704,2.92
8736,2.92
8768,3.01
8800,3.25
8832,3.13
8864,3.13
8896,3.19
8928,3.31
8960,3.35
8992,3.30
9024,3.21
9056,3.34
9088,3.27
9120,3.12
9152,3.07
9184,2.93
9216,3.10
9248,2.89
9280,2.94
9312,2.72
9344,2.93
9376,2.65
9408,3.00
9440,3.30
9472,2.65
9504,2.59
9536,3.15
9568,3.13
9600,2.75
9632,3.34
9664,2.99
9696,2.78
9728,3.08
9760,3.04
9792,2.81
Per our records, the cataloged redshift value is 0.20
